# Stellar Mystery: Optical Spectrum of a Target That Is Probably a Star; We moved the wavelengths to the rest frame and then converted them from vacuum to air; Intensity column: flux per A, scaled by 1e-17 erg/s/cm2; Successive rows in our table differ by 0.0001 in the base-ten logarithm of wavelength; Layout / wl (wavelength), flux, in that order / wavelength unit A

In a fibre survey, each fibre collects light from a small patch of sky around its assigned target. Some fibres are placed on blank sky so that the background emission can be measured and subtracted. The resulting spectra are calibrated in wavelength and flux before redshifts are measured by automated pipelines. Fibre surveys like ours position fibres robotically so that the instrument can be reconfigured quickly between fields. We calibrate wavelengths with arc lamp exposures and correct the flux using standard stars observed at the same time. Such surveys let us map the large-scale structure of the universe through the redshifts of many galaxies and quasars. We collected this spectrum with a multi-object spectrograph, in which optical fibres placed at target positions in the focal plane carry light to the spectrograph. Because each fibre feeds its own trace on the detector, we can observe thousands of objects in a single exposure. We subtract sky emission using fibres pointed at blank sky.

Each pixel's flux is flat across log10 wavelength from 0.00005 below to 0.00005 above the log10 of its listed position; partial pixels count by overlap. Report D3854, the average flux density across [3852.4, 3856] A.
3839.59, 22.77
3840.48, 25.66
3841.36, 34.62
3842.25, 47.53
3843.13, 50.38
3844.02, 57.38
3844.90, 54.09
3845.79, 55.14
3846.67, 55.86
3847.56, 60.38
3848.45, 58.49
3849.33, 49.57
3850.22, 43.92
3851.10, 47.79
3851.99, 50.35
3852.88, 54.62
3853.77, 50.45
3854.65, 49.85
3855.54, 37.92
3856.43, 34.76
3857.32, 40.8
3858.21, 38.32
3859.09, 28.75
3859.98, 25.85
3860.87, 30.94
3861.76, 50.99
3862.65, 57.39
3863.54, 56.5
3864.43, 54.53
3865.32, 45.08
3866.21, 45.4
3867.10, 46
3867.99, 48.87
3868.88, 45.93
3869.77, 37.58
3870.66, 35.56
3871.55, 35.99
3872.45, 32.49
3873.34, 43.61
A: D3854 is 48.1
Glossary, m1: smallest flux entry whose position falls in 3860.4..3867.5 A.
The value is 30.94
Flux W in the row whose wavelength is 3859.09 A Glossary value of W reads 28.75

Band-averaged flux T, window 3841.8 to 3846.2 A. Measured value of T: 52.8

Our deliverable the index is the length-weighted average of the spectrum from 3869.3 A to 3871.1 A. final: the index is 36.7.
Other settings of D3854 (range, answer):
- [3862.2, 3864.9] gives 56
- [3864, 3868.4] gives 48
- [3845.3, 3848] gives 57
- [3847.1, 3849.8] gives 55.9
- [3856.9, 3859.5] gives 36.1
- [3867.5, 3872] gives 40.8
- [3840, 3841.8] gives 30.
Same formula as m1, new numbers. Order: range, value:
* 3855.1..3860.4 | 25.85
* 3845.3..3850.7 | 43.92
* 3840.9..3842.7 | 34.62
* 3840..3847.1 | 25.66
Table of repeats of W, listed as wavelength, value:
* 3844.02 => 57.38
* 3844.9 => 54.09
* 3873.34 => 43.61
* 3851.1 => 47.79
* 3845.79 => 55.14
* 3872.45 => 32.49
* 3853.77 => 50.45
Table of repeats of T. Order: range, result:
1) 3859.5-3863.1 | 41.1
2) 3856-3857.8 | 37.7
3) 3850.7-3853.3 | 50.8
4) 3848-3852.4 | 50.1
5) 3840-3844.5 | 43.1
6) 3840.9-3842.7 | 41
